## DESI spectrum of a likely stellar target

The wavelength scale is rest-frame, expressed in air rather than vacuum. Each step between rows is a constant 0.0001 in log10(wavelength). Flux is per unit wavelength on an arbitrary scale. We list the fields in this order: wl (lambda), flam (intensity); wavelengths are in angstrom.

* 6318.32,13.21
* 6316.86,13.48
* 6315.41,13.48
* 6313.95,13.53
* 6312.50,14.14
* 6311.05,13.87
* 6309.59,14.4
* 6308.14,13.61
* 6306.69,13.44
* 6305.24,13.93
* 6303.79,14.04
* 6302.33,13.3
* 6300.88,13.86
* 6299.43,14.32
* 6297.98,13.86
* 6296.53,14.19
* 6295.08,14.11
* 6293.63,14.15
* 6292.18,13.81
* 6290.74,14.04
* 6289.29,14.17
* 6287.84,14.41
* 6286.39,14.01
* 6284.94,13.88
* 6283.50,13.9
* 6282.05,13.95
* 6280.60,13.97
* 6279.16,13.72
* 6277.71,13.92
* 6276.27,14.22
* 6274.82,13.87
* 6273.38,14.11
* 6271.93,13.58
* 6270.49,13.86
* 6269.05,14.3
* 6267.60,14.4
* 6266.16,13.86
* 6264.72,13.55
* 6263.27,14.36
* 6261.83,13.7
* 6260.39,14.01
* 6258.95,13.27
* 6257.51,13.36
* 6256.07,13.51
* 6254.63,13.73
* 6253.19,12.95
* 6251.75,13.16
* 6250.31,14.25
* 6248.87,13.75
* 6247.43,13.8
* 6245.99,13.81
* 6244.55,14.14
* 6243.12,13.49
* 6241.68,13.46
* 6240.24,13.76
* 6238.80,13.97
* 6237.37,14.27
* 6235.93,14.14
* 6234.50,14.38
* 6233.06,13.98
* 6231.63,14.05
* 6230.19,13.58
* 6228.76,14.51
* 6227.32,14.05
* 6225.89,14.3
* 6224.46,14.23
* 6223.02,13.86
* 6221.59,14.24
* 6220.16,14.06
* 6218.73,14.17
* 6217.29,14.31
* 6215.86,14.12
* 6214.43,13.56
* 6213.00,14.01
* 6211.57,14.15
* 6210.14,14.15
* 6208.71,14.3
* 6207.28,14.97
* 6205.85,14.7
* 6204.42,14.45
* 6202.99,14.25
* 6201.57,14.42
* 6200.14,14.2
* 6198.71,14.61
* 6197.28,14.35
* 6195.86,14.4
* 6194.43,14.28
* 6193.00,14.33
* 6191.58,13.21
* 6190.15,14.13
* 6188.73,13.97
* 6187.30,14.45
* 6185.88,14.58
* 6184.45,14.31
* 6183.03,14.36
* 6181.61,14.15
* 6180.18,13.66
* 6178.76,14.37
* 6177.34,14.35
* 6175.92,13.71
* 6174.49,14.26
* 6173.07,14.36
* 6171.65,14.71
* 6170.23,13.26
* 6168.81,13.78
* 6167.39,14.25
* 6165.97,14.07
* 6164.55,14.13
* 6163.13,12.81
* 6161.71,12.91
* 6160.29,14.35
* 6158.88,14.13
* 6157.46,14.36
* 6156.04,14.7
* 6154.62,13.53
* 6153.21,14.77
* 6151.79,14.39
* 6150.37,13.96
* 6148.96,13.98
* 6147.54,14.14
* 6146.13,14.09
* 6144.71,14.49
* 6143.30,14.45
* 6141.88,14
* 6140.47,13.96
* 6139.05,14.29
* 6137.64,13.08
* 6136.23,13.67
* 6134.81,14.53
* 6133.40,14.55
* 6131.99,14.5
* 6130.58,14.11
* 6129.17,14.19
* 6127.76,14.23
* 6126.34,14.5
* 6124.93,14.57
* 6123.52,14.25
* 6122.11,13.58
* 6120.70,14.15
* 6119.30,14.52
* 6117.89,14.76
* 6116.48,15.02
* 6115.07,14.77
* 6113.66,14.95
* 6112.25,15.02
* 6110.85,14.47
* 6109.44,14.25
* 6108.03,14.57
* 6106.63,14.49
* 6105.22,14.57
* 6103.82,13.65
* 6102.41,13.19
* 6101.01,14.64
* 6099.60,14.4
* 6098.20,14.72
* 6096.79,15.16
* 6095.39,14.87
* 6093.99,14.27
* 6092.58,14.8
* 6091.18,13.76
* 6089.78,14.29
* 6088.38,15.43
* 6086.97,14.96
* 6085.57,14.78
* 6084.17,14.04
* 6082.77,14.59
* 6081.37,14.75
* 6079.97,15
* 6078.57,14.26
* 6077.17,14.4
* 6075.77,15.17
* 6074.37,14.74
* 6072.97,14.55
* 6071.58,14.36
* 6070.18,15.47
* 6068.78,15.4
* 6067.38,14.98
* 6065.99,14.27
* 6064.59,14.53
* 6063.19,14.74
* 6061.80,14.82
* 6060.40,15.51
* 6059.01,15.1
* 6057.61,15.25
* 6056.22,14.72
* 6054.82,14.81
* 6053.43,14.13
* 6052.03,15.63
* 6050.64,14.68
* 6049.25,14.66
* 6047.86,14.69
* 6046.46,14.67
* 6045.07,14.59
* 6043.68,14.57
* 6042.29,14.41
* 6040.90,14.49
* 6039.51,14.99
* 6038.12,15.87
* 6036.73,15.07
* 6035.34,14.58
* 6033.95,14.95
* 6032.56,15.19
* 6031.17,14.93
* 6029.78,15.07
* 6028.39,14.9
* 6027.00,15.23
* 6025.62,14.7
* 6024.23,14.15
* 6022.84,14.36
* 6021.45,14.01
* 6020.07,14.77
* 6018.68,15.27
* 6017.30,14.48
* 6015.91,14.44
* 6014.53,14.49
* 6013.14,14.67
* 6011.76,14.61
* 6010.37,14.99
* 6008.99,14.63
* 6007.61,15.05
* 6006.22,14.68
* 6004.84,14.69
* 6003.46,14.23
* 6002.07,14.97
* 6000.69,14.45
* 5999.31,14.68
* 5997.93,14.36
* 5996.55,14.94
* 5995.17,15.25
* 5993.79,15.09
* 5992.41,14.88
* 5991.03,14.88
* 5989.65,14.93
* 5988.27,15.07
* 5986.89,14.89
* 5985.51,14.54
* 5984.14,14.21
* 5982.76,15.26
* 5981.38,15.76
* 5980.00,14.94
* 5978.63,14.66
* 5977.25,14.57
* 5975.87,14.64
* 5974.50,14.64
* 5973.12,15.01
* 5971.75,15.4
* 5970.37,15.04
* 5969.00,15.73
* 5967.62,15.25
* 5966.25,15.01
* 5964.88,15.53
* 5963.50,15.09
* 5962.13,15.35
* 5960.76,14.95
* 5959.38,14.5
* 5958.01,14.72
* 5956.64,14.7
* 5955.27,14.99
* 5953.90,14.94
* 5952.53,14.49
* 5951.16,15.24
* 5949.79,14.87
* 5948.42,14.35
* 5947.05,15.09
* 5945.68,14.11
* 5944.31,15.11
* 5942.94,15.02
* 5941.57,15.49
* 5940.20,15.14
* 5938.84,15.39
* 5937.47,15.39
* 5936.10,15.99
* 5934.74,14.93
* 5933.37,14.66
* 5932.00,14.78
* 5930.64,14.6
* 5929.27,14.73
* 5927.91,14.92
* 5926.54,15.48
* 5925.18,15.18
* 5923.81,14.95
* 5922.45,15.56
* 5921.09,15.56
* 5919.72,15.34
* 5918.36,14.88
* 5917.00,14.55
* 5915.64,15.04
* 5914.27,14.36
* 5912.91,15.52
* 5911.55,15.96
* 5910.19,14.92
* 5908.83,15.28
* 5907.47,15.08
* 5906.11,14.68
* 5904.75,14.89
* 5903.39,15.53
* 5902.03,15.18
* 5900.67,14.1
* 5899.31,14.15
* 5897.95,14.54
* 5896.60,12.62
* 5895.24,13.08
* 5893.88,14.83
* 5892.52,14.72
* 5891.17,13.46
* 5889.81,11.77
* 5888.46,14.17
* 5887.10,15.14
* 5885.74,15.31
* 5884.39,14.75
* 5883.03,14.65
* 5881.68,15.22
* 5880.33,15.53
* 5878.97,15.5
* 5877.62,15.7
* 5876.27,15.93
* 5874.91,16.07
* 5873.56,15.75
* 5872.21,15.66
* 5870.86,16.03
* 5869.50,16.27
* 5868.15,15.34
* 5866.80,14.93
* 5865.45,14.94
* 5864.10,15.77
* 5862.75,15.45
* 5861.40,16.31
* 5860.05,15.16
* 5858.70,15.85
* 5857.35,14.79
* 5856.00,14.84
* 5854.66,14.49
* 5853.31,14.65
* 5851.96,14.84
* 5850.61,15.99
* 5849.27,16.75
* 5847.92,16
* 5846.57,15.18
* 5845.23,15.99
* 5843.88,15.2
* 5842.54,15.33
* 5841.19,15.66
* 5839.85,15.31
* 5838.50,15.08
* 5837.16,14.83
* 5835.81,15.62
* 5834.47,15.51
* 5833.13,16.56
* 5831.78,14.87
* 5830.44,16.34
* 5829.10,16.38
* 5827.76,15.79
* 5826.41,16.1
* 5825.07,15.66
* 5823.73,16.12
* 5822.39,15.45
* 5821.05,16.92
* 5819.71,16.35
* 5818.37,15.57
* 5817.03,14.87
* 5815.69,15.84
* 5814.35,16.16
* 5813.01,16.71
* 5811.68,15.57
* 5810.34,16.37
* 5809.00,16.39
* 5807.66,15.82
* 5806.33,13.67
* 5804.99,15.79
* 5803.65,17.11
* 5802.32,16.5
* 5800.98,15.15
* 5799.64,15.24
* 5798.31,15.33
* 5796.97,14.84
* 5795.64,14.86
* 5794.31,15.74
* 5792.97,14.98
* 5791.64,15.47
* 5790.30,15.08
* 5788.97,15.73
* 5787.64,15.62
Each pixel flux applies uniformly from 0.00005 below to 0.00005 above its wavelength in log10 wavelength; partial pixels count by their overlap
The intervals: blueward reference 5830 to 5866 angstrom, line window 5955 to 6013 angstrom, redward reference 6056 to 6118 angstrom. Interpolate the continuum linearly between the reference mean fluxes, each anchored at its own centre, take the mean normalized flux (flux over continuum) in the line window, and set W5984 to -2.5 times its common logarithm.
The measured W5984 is 0.01 mag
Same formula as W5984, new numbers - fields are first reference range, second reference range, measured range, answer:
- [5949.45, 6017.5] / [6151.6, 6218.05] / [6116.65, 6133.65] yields 0.002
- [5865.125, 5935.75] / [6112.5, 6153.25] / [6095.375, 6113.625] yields -0.007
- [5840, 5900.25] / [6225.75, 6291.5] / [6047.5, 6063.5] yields -0.028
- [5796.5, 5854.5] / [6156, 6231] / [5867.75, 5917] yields 0.037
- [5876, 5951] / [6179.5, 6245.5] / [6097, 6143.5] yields 0.003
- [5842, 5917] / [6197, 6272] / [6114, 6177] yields 0.009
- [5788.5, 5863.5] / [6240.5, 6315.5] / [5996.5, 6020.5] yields 0.016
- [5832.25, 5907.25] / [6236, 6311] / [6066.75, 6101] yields -0.019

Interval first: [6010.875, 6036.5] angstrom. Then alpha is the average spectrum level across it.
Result 14.7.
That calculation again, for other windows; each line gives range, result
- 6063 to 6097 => 14.7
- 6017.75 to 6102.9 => 14.7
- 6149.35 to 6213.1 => 14.2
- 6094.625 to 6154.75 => 14.3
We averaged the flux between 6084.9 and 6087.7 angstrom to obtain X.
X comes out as 14.8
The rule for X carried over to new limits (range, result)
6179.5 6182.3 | 13.9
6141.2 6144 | 14.2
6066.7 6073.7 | 14.9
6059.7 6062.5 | 15.2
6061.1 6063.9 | 14.8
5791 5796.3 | 15.3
